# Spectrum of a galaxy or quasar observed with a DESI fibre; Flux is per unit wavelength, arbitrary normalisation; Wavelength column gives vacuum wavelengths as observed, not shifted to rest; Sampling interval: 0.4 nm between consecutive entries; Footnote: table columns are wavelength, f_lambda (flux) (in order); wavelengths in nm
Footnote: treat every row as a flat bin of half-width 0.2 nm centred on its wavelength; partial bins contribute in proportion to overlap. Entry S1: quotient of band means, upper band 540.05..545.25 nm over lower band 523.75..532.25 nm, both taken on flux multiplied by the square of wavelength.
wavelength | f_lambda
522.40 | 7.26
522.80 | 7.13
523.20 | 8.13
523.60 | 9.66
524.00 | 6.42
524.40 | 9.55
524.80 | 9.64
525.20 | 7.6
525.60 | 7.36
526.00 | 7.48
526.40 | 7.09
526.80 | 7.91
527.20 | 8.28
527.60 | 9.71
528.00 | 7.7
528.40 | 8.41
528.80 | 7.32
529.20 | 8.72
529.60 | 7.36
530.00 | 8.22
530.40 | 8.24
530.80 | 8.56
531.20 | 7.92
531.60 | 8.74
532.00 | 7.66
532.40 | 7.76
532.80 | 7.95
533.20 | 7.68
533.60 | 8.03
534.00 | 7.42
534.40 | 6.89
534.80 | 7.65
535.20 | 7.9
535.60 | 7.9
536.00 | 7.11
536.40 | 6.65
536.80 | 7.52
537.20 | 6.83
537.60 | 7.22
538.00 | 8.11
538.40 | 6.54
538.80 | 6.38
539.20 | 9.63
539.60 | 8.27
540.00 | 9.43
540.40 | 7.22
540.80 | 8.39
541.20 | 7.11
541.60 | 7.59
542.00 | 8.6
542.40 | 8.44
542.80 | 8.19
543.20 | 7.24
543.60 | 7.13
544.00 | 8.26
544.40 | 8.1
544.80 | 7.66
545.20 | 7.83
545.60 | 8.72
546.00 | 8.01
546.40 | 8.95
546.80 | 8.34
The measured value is 1.03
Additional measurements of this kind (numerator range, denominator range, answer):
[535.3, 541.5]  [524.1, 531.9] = 0.97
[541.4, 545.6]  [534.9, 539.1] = 1.12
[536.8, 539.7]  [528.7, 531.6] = 0.96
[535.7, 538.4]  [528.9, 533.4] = 0.92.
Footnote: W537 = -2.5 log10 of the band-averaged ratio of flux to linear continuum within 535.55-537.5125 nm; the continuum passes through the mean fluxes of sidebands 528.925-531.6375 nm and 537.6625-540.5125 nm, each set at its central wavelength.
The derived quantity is 0.12 mag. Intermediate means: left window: 8.2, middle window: 7.15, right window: 7.93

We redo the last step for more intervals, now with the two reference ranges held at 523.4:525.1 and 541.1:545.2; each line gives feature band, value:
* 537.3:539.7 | 0.06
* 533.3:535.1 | 0.10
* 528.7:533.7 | 0.05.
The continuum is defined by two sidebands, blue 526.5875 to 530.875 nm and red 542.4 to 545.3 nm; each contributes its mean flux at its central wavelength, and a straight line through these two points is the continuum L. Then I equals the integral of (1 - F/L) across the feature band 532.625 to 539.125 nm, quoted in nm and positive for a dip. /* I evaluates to 0.50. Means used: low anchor 8.21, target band 7.4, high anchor 7.82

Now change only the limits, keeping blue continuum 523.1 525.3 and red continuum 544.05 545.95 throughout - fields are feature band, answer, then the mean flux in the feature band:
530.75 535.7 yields 0.31 nm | 7.83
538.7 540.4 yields -0.04 nm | 8.41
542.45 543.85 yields 0.08 nm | 7.64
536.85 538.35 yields 0.17 nm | 7.32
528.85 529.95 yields 0.06 nm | 7.97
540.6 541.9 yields 0.06 nm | 7.77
